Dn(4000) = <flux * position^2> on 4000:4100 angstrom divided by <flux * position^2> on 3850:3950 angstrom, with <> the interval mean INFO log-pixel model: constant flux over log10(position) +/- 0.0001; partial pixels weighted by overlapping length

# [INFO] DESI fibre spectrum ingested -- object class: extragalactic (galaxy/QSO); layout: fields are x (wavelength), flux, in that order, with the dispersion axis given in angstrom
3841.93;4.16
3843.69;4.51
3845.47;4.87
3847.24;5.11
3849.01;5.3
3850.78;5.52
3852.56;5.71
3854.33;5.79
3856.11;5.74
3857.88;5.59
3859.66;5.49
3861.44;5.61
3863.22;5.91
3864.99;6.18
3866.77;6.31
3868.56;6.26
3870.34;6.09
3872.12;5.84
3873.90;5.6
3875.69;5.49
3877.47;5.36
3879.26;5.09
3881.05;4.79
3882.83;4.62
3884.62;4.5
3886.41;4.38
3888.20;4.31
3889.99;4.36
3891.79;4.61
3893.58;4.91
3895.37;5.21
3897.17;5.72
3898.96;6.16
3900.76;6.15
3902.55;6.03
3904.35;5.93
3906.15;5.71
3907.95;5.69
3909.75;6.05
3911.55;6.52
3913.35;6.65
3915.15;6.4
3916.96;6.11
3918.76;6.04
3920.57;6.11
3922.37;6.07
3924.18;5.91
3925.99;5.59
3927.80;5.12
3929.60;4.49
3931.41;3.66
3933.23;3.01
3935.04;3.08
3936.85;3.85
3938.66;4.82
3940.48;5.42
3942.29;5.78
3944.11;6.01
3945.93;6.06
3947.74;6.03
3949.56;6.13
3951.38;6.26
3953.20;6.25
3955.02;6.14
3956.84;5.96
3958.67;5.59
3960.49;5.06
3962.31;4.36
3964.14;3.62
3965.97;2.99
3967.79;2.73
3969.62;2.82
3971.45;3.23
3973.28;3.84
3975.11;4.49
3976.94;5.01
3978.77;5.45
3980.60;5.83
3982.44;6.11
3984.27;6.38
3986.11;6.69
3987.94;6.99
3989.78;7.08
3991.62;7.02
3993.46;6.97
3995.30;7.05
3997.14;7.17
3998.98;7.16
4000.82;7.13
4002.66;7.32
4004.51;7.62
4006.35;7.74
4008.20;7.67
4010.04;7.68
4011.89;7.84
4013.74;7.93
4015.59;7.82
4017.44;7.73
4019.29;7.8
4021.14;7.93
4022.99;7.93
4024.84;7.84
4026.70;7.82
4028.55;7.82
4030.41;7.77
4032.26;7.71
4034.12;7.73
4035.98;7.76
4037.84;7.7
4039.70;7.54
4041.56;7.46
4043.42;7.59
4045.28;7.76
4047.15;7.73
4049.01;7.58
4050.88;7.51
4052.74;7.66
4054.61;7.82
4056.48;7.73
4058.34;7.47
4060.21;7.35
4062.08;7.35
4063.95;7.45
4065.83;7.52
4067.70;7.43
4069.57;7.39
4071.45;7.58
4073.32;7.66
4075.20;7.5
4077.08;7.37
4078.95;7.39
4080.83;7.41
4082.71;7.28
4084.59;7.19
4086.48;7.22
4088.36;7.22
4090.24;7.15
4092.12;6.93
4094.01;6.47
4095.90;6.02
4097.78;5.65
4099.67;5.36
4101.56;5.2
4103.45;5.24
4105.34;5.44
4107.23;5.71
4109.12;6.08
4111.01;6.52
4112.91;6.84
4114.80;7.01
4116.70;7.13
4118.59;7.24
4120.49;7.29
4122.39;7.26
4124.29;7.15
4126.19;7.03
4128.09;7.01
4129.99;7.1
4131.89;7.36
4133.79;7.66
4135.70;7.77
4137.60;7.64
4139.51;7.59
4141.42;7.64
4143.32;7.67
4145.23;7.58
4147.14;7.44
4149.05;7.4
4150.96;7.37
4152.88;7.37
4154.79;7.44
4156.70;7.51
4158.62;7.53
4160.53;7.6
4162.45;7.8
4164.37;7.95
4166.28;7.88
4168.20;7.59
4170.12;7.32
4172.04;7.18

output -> 1.5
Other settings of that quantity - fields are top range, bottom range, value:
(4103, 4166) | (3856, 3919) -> 1.46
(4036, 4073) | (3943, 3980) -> 1.61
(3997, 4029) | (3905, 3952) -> 1.46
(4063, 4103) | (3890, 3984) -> 1.43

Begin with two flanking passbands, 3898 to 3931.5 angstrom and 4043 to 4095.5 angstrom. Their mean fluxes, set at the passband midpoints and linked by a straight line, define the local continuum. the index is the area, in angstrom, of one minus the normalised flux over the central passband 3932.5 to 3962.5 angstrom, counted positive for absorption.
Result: 4.2 angstrom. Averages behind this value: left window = 5.86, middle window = 5.32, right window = 7.4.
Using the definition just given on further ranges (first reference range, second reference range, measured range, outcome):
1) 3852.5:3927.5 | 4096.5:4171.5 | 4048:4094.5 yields -4.90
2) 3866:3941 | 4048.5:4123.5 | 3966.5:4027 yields -3.70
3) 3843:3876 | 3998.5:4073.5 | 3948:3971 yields 6.55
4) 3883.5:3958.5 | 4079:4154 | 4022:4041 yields -4.47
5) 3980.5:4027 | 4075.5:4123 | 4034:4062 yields -2.41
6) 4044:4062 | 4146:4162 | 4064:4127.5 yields 6.12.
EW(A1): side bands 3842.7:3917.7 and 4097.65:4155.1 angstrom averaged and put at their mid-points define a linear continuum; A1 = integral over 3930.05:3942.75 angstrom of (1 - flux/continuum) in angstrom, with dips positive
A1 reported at 3.6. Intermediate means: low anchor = 5.53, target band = 4.19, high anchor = 6.92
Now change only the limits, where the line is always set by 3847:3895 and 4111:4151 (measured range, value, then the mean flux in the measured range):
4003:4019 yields -3.3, 7.74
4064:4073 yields -0.8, 7.49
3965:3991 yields 5.0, 5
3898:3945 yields 2.0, 5.47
